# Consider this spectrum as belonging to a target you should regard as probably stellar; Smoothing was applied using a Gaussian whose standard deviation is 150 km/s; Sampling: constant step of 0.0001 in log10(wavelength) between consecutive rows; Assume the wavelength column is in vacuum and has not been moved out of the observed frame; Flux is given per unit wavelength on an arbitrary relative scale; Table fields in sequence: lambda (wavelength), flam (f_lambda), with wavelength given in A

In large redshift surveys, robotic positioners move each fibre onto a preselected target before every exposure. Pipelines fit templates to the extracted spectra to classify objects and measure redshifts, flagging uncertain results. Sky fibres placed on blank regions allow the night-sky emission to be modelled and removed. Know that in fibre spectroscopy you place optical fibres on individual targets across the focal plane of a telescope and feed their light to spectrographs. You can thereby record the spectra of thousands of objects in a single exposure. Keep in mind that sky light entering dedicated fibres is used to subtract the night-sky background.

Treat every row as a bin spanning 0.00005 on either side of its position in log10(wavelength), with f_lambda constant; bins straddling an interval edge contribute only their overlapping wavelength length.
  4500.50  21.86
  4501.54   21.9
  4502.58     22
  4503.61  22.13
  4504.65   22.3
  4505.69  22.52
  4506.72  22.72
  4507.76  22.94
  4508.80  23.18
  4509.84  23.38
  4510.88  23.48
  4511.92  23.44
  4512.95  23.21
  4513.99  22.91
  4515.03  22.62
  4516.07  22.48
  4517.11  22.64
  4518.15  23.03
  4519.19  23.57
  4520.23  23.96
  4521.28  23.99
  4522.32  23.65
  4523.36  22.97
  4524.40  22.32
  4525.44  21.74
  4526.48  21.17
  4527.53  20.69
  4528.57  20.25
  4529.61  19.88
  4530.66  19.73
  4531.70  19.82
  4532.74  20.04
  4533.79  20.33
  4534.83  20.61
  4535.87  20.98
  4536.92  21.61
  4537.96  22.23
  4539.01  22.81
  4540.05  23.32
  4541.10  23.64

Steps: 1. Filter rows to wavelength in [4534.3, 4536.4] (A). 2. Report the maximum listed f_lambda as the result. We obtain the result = 20.98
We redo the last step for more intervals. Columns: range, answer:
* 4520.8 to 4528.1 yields 23.99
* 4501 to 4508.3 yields 22.94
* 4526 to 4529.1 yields 21.17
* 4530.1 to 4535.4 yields 20.61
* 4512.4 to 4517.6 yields 23.21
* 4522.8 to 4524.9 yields 22.97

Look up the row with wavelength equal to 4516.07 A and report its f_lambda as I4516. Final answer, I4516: 22.48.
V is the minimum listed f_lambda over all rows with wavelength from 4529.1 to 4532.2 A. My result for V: 19.73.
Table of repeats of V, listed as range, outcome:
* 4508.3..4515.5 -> 22.62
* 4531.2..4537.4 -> 19.82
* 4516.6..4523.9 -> 22.64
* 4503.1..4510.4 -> 22.13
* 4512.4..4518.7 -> 22.48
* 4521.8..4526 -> 21.74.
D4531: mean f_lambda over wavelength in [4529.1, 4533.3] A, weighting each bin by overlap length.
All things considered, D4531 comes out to 19.8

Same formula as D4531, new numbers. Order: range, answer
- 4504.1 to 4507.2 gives 22.5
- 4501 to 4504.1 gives 22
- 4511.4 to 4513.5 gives 23.4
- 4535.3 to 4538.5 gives 21.6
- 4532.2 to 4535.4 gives 20.4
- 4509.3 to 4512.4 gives 23.4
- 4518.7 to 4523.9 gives 23.6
